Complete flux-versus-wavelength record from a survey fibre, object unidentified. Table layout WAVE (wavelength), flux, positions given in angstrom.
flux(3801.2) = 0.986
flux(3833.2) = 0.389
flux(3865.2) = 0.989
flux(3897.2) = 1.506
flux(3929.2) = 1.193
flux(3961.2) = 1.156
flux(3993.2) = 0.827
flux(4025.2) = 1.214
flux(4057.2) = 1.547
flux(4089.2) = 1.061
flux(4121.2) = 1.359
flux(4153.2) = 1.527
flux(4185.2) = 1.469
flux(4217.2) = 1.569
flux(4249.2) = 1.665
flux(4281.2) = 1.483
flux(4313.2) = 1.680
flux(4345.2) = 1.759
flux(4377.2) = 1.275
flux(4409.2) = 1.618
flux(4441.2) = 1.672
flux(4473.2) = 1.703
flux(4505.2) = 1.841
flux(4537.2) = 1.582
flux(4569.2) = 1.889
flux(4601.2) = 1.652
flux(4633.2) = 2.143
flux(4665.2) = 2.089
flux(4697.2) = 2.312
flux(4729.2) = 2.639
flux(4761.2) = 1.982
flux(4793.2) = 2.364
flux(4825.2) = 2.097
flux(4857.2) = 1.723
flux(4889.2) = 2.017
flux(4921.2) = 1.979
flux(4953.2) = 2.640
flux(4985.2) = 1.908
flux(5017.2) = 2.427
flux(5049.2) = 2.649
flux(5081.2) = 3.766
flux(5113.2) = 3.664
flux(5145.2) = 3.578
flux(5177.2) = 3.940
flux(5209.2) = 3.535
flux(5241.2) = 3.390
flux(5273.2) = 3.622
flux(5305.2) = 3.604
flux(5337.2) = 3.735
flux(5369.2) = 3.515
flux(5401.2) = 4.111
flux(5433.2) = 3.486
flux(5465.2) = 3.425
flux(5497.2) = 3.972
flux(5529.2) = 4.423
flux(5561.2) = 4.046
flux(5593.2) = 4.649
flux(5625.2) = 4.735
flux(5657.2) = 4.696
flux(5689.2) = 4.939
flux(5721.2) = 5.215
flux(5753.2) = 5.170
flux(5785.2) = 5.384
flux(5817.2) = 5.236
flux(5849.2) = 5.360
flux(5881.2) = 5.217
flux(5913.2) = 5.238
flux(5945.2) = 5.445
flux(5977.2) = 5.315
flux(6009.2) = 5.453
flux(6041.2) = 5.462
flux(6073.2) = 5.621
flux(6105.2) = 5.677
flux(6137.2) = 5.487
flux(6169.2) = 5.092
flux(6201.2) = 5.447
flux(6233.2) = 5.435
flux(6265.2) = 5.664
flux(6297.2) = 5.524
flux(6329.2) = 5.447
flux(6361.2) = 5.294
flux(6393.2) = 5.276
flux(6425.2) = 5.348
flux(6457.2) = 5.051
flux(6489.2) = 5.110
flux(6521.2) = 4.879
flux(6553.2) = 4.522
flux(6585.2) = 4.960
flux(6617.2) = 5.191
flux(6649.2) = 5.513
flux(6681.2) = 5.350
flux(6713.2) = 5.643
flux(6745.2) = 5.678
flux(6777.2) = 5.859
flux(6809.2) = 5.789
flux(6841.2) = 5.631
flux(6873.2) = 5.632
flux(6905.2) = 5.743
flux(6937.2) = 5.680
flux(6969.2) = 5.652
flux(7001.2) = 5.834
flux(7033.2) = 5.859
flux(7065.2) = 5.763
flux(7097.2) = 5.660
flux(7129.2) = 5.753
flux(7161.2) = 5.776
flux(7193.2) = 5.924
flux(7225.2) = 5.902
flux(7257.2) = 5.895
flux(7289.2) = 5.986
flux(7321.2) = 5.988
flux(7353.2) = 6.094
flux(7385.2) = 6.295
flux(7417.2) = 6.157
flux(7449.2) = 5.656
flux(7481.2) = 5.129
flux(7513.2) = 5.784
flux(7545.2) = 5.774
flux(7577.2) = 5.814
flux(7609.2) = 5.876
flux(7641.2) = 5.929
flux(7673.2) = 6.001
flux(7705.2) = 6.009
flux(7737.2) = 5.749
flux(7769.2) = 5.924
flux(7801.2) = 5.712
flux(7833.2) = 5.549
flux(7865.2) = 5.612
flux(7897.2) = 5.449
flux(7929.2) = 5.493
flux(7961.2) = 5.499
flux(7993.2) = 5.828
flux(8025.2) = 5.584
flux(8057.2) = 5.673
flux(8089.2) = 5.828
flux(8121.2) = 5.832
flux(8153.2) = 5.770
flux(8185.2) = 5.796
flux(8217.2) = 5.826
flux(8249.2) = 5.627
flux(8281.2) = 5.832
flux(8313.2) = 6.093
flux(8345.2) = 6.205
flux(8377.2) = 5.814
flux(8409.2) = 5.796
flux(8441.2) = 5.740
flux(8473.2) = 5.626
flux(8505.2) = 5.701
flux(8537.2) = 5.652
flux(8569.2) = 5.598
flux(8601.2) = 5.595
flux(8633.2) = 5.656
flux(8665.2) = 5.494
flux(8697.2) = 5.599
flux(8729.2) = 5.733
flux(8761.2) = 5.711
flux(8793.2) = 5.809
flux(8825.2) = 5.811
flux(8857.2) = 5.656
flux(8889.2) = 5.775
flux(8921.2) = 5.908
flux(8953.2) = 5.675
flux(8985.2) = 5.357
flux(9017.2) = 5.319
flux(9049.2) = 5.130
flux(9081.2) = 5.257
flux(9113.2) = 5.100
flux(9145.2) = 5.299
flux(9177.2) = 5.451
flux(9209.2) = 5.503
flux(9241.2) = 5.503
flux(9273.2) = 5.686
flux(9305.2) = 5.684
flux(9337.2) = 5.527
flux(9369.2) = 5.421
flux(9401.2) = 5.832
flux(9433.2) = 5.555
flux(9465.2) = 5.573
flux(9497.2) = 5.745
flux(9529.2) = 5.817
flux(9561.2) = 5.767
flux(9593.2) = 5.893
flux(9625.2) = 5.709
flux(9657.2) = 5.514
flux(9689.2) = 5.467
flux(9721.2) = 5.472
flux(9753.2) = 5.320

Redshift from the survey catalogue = 0.268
